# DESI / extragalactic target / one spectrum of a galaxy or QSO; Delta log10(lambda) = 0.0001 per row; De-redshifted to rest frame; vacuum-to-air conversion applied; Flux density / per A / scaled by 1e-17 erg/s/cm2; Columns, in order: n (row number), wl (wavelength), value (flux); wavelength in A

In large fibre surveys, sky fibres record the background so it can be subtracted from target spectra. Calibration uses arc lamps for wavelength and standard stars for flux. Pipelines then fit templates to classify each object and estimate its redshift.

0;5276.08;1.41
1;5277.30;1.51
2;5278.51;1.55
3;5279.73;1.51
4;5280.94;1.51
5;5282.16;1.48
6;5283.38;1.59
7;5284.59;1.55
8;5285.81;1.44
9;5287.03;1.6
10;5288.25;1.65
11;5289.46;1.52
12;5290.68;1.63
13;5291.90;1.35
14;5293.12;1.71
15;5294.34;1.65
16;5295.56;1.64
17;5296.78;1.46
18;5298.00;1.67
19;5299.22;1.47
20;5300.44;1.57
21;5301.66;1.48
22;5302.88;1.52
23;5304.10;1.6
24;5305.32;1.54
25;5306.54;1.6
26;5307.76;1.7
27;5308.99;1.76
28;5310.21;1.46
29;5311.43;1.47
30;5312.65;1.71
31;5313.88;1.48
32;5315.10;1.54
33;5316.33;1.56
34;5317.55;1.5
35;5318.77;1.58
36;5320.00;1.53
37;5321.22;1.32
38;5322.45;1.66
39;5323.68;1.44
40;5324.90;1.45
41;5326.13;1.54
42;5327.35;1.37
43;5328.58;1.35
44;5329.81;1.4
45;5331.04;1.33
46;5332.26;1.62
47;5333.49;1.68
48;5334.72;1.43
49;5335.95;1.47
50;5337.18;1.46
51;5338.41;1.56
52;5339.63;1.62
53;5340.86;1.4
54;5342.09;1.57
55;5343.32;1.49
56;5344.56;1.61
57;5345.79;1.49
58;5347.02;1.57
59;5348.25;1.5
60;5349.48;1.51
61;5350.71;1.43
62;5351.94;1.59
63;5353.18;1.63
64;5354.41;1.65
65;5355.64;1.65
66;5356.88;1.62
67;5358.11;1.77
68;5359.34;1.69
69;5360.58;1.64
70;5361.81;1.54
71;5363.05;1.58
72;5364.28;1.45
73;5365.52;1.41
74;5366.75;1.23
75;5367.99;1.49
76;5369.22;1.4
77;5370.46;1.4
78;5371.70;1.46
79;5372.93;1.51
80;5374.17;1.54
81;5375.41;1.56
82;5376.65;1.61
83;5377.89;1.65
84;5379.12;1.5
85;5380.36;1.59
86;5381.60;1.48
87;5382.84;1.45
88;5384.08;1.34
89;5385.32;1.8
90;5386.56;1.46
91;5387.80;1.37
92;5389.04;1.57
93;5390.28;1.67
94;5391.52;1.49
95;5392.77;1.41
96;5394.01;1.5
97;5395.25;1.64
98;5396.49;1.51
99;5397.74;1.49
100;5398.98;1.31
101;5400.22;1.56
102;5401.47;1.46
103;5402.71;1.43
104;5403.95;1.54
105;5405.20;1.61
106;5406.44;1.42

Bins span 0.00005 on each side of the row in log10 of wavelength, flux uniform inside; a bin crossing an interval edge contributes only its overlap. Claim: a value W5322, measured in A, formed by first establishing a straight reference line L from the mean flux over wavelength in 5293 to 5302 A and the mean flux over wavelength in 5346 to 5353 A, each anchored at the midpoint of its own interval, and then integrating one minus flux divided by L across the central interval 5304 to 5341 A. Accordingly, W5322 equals 0.8 A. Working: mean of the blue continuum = 1.58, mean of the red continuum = 1.53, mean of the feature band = 1.52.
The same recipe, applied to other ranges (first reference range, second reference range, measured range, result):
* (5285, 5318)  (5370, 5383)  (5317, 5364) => 0.4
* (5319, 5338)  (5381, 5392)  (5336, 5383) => -1.2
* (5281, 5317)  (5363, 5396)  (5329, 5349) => 0.3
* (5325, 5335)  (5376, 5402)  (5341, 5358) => -0.9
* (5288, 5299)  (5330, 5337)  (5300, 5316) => -0.2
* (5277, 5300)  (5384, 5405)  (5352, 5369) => -0.4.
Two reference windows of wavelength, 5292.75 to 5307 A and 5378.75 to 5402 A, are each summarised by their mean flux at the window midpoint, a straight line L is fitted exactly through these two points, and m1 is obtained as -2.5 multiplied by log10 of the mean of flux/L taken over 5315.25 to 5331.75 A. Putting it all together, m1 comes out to 0.06 mag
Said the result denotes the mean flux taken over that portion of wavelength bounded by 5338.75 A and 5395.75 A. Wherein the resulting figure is 1.53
